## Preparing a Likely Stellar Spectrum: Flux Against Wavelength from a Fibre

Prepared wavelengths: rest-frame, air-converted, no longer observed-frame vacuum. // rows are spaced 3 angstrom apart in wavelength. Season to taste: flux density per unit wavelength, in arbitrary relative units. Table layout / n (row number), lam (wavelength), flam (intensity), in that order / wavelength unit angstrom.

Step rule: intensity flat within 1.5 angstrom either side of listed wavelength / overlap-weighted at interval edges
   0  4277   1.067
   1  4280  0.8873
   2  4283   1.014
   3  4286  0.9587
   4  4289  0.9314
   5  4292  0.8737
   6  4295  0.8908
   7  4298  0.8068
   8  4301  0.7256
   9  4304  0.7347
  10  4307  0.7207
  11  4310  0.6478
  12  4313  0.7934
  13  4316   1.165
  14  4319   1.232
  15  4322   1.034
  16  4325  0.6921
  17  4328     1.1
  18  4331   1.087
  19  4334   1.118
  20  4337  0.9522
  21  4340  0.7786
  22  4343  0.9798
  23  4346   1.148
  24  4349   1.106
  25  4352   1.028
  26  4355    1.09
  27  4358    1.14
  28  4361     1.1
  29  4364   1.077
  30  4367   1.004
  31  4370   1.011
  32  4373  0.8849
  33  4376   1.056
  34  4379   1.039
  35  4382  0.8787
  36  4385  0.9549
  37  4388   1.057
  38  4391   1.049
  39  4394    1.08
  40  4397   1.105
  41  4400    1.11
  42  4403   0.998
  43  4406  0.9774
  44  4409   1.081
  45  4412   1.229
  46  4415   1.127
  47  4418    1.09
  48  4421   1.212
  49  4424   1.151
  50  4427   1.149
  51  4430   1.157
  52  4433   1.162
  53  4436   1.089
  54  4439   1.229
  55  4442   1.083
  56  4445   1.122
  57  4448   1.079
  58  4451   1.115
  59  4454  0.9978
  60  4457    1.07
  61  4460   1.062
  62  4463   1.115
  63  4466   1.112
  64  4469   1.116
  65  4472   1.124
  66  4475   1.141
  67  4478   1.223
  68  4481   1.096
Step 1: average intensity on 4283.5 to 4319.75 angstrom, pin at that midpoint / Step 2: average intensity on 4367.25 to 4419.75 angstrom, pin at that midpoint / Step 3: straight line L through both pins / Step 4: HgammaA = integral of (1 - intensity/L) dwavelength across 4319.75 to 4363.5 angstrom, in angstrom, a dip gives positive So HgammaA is -3.9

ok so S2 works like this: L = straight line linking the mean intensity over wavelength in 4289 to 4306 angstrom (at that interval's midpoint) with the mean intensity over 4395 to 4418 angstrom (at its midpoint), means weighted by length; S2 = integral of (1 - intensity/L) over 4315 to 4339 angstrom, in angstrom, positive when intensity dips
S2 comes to -4.09 angstrom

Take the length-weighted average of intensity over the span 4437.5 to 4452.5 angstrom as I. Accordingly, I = 1.13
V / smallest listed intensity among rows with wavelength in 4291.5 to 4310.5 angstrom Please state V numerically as 0.6478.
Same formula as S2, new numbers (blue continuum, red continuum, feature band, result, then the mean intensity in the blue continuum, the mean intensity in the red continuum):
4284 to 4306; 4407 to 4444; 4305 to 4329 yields -0.5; 0.847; 1.14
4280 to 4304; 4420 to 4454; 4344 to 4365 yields -2.3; 0.877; 1.13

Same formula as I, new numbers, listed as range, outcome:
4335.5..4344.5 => 0.904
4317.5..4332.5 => 1.03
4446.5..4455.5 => 1.06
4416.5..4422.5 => 1.15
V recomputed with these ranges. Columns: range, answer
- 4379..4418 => 0.8787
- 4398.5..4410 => 0.9774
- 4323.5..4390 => 0.6921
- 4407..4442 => 1.081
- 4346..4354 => 1.028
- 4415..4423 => 1.09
